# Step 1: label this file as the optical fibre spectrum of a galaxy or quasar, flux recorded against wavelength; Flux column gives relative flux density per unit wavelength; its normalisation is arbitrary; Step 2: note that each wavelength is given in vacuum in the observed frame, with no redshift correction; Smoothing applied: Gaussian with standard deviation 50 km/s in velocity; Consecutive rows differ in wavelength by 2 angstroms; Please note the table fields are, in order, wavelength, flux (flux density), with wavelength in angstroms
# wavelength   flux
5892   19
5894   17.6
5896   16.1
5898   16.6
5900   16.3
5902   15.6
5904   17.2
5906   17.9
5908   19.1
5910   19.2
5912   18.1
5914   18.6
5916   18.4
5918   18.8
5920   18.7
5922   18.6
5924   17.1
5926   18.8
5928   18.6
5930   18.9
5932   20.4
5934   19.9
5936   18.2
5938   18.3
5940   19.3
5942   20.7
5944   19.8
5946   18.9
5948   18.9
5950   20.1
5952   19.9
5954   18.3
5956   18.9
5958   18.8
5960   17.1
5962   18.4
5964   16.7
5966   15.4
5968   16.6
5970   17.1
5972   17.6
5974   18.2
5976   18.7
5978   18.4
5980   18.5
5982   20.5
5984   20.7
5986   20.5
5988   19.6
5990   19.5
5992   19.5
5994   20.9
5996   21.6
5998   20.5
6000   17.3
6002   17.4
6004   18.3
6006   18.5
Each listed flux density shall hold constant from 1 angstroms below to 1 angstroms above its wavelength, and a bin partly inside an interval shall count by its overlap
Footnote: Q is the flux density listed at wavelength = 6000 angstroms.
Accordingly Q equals 17.3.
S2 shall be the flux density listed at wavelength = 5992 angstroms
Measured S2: 19.5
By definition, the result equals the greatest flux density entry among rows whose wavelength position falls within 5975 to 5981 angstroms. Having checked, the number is 18.7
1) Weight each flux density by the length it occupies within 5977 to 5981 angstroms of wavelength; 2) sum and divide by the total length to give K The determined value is 18.4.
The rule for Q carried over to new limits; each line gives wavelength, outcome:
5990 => 19.5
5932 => 20.4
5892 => 19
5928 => 18.6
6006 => 18.5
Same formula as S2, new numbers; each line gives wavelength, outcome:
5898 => 16.6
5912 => 18.1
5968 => 16.6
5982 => 20.5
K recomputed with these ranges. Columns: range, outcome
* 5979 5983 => 19.5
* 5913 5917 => 18.5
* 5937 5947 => 19.4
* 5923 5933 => 18.8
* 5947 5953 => 19.6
